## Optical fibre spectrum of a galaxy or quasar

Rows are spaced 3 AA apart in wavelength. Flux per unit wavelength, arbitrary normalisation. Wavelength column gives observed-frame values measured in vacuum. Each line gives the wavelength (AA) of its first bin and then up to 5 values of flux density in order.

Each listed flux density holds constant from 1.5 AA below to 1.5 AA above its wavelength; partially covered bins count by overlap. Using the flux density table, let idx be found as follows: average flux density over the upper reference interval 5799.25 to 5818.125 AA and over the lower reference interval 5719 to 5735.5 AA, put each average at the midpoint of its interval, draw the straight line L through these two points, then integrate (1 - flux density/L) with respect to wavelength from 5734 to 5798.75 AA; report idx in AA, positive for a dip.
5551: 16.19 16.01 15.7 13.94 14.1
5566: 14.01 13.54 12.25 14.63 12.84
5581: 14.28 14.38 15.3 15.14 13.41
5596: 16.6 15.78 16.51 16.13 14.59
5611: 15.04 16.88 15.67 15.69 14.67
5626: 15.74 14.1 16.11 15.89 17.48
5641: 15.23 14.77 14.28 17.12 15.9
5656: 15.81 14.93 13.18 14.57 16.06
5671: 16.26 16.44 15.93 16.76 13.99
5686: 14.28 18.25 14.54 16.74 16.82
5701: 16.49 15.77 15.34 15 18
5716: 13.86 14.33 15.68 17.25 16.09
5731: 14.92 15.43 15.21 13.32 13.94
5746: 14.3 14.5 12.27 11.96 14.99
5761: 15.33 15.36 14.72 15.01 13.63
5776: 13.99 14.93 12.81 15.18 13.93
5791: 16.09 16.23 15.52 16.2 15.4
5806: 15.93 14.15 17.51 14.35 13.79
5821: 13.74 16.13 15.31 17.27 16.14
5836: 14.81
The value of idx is 4.6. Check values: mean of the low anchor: 15.7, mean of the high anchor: 15.4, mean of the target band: 14.5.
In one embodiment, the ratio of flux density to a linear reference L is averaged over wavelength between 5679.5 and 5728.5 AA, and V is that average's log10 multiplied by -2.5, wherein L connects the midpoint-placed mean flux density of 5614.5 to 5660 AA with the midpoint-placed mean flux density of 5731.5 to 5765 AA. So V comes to -0.07 mag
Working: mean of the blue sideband 15.6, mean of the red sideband 14.2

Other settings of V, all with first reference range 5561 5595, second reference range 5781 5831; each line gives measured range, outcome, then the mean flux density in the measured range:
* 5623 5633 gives -0.065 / 15.2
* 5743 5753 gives 0.087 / 13.8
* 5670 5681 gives -0.125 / 16.3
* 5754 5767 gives 0.036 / 14.5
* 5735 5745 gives 0.051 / 14.2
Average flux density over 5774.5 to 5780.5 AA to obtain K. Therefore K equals 14.5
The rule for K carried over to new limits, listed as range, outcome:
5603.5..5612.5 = 15.3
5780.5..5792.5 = 14.5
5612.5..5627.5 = 15.7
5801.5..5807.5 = 15.7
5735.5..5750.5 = 14.3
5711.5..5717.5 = 15.9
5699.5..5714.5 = 16.1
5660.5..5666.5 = 13.9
